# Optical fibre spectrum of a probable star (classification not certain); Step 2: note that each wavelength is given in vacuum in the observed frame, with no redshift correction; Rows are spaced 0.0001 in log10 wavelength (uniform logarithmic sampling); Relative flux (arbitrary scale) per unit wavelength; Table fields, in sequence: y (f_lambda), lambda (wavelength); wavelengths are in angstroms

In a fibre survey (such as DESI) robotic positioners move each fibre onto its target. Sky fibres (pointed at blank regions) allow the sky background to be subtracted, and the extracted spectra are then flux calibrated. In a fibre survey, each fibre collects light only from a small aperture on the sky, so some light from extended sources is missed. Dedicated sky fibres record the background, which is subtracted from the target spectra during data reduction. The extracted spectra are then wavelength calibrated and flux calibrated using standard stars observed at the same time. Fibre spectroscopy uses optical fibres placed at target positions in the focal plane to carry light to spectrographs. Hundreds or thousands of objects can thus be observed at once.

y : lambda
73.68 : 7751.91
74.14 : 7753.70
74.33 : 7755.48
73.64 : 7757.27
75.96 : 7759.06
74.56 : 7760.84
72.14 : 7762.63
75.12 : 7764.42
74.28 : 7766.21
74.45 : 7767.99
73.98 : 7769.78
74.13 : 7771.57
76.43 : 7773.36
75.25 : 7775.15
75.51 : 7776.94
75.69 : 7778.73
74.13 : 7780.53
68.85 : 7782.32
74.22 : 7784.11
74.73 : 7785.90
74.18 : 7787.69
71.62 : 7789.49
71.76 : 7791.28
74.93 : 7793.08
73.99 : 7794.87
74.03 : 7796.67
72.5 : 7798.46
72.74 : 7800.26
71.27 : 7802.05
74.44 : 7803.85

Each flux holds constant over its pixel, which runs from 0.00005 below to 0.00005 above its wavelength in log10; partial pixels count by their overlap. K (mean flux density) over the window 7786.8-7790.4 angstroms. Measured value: 72.8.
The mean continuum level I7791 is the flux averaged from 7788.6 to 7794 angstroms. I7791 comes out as 72.8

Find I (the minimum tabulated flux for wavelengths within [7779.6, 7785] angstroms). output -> 68.85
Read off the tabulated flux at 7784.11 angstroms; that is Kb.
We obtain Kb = 74.22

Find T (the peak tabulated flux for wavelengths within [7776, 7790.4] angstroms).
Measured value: 75.69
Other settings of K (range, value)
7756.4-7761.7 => 74.8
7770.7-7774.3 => 75.3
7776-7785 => 73.7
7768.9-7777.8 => 75.1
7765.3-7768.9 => 74.5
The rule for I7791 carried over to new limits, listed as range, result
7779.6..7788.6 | 73.2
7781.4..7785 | 71.6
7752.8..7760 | 74.5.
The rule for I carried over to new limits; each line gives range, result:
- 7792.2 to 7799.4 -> 72.5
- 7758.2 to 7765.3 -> 72.14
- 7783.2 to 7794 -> 71.62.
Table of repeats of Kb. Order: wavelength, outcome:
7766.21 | 74.28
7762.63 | 72.14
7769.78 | 73.98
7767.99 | 74.45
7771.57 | 74.13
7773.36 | 76.43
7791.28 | 71.76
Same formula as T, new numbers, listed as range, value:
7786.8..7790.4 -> 74.18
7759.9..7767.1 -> 75.12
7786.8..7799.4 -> 74.93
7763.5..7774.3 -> 76.43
